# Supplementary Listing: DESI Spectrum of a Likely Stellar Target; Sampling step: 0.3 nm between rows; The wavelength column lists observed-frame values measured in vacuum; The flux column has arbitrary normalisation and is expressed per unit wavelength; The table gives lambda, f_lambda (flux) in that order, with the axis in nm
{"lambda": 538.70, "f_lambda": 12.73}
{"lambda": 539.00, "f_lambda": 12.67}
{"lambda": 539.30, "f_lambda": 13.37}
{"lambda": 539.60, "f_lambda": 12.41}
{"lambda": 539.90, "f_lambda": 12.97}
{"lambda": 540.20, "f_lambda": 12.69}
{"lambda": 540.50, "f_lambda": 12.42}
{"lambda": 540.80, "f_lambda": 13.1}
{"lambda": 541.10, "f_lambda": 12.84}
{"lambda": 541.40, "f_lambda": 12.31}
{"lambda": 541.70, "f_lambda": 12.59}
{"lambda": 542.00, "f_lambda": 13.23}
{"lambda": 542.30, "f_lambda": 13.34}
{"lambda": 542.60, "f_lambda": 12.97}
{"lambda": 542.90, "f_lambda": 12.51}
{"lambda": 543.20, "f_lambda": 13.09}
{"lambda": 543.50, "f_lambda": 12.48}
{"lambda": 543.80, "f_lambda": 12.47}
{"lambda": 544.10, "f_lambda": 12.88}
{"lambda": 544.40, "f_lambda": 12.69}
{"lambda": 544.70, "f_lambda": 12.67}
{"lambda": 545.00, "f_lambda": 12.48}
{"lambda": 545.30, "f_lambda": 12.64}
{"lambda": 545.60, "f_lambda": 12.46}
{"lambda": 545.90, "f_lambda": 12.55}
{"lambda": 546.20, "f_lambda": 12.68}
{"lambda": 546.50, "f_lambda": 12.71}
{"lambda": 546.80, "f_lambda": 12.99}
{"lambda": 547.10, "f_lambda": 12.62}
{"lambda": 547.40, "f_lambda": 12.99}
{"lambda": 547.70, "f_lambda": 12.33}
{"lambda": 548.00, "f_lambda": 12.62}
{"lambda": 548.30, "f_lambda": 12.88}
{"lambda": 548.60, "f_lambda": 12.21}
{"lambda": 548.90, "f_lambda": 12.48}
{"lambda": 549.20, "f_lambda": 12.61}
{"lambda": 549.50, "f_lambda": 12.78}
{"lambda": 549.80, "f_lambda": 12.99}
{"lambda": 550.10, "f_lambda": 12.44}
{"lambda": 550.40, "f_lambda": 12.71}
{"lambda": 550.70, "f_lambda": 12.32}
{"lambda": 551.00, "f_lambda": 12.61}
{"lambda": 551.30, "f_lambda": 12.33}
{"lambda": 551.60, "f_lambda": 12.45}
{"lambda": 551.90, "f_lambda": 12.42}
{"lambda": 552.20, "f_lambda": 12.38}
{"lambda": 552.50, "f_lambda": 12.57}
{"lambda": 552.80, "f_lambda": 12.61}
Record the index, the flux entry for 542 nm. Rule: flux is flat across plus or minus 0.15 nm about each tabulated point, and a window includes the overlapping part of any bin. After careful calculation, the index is 13.23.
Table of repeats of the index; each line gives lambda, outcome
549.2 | 12.61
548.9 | 12.48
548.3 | 12.88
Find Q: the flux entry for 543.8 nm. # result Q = 12.47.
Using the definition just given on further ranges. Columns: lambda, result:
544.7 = 12.67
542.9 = 12.51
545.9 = 12.55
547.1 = 12.62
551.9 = 12.42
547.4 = 12.99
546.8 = 12.99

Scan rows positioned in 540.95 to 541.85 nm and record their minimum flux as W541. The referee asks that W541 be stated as 12.31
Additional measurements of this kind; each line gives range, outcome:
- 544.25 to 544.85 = 12.67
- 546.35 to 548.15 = 12.33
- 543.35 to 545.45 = 12.47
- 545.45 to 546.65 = 12.46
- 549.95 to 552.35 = 12.32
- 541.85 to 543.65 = 12.48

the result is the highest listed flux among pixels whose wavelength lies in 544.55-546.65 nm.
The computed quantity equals 12.71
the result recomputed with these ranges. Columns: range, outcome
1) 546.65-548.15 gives 12.99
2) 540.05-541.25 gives 13.1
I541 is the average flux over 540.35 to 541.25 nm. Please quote 12.8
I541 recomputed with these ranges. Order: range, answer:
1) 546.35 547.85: 12.7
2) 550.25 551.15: 12.5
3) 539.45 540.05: 12.7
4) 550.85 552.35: 12.4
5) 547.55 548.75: 12.5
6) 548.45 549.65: 12.5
